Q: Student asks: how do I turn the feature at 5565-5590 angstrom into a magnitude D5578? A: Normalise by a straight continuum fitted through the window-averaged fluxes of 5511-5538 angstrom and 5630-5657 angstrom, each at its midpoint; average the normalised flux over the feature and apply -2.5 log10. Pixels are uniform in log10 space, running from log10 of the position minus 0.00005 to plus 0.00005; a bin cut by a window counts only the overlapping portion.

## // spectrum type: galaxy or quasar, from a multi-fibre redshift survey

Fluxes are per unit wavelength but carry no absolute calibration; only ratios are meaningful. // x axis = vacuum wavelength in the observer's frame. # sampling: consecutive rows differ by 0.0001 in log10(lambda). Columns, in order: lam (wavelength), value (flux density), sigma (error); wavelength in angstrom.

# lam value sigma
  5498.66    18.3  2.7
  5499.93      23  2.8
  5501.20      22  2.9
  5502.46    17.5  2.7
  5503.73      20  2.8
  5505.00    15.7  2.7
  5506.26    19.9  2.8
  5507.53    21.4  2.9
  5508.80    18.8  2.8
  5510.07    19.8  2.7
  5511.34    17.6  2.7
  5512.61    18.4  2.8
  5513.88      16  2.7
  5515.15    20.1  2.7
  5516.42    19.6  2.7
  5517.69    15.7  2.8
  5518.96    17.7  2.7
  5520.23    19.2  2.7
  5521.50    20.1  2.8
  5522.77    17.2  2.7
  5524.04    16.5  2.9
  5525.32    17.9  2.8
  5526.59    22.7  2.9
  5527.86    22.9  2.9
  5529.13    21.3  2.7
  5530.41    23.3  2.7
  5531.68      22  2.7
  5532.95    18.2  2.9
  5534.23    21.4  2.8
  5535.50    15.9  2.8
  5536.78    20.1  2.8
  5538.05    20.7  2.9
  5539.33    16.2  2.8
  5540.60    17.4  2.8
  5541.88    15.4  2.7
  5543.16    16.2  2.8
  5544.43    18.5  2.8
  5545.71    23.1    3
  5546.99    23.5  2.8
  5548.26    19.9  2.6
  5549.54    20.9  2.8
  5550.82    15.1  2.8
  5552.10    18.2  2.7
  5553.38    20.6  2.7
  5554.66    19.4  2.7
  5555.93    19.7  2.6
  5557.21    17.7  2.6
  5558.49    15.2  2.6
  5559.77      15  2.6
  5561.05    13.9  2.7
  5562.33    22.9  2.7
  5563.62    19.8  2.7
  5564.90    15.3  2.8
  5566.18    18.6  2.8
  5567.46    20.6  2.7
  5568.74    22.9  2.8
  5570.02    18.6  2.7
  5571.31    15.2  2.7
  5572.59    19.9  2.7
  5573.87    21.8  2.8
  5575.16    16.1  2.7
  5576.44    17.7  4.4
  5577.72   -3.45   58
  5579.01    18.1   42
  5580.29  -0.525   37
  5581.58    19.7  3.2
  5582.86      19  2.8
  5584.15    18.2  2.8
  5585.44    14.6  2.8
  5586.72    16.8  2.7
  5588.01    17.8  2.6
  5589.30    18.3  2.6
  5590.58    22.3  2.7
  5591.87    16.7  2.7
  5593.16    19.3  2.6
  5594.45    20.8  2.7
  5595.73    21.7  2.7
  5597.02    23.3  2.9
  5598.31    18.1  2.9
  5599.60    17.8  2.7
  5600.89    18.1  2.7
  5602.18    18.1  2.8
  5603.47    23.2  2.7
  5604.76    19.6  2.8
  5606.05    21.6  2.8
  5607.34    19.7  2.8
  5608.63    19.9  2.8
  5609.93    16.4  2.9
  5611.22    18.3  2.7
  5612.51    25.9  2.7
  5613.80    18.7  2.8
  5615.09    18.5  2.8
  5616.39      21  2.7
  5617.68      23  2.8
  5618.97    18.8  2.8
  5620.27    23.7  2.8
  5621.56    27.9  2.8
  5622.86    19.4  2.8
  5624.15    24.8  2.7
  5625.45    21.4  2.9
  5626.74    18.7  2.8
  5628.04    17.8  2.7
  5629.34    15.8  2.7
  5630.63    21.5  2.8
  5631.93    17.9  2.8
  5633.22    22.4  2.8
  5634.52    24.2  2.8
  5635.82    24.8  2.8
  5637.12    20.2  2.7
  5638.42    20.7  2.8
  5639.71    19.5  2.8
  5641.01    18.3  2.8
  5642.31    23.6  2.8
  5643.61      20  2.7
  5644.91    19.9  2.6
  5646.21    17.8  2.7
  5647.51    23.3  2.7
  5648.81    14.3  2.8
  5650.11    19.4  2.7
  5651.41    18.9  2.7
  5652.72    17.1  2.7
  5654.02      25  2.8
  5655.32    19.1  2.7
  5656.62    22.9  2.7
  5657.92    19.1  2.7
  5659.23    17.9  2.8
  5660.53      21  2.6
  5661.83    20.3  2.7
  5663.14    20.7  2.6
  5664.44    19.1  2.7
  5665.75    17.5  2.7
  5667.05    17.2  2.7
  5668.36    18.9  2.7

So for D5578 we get 0.211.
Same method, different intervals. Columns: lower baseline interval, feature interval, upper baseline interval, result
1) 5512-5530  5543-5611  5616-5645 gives 0.11 mag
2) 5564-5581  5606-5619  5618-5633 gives -0.04 mag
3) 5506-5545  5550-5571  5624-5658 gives 0.06 mag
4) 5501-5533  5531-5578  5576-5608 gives 0.01 mag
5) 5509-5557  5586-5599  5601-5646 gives 0.04 mag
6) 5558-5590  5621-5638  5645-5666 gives -0.14 mag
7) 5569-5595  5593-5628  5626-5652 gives -0.14 mag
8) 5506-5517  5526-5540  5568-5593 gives -0.12 mag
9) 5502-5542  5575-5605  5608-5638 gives 0.19 mag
